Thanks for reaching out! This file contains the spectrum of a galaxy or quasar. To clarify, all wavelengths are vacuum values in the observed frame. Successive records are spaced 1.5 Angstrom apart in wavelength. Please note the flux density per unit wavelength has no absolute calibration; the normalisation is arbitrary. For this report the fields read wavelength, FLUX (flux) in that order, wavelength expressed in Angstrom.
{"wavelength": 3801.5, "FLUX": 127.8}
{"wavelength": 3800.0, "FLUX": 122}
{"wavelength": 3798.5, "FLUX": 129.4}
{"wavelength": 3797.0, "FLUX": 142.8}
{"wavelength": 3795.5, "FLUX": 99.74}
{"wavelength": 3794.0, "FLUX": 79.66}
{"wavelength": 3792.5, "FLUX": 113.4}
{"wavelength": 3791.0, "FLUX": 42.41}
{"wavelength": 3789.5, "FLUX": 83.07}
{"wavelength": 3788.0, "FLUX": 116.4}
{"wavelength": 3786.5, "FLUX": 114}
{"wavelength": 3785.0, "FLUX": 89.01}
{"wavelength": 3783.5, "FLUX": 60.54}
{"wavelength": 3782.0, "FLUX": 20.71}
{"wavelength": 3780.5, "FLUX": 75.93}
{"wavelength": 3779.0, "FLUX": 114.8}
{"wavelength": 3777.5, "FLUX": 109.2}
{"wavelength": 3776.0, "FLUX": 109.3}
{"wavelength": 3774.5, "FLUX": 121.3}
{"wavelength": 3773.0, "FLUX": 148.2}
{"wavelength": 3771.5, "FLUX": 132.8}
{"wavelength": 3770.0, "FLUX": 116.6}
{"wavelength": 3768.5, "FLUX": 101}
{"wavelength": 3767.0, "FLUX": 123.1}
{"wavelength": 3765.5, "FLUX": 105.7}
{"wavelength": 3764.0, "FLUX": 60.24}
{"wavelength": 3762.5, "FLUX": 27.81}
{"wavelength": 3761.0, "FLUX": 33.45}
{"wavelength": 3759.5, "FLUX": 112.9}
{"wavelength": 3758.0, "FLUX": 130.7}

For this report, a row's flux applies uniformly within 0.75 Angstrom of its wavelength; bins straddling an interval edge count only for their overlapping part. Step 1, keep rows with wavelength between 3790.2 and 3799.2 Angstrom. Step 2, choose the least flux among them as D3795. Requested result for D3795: 42.41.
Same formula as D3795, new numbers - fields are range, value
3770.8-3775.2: 121.3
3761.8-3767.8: 27.81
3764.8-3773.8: 101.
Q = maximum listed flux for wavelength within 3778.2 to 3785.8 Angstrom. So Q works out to 114.8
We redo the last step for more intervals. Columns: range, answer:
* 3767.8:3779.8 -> 148.2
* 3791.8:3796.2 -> 113.4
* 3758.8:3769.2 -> 123.1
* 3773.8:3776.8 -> 121.3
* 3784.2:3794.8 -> 116.4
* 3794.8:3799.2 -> 142.8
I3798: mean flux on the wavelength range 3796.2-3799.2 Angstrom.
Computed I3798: 136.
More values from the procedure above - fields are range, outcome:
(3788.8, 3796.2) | 83.6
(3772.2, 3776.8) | 126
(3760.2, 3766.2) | 56.9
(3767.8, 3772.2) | 117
